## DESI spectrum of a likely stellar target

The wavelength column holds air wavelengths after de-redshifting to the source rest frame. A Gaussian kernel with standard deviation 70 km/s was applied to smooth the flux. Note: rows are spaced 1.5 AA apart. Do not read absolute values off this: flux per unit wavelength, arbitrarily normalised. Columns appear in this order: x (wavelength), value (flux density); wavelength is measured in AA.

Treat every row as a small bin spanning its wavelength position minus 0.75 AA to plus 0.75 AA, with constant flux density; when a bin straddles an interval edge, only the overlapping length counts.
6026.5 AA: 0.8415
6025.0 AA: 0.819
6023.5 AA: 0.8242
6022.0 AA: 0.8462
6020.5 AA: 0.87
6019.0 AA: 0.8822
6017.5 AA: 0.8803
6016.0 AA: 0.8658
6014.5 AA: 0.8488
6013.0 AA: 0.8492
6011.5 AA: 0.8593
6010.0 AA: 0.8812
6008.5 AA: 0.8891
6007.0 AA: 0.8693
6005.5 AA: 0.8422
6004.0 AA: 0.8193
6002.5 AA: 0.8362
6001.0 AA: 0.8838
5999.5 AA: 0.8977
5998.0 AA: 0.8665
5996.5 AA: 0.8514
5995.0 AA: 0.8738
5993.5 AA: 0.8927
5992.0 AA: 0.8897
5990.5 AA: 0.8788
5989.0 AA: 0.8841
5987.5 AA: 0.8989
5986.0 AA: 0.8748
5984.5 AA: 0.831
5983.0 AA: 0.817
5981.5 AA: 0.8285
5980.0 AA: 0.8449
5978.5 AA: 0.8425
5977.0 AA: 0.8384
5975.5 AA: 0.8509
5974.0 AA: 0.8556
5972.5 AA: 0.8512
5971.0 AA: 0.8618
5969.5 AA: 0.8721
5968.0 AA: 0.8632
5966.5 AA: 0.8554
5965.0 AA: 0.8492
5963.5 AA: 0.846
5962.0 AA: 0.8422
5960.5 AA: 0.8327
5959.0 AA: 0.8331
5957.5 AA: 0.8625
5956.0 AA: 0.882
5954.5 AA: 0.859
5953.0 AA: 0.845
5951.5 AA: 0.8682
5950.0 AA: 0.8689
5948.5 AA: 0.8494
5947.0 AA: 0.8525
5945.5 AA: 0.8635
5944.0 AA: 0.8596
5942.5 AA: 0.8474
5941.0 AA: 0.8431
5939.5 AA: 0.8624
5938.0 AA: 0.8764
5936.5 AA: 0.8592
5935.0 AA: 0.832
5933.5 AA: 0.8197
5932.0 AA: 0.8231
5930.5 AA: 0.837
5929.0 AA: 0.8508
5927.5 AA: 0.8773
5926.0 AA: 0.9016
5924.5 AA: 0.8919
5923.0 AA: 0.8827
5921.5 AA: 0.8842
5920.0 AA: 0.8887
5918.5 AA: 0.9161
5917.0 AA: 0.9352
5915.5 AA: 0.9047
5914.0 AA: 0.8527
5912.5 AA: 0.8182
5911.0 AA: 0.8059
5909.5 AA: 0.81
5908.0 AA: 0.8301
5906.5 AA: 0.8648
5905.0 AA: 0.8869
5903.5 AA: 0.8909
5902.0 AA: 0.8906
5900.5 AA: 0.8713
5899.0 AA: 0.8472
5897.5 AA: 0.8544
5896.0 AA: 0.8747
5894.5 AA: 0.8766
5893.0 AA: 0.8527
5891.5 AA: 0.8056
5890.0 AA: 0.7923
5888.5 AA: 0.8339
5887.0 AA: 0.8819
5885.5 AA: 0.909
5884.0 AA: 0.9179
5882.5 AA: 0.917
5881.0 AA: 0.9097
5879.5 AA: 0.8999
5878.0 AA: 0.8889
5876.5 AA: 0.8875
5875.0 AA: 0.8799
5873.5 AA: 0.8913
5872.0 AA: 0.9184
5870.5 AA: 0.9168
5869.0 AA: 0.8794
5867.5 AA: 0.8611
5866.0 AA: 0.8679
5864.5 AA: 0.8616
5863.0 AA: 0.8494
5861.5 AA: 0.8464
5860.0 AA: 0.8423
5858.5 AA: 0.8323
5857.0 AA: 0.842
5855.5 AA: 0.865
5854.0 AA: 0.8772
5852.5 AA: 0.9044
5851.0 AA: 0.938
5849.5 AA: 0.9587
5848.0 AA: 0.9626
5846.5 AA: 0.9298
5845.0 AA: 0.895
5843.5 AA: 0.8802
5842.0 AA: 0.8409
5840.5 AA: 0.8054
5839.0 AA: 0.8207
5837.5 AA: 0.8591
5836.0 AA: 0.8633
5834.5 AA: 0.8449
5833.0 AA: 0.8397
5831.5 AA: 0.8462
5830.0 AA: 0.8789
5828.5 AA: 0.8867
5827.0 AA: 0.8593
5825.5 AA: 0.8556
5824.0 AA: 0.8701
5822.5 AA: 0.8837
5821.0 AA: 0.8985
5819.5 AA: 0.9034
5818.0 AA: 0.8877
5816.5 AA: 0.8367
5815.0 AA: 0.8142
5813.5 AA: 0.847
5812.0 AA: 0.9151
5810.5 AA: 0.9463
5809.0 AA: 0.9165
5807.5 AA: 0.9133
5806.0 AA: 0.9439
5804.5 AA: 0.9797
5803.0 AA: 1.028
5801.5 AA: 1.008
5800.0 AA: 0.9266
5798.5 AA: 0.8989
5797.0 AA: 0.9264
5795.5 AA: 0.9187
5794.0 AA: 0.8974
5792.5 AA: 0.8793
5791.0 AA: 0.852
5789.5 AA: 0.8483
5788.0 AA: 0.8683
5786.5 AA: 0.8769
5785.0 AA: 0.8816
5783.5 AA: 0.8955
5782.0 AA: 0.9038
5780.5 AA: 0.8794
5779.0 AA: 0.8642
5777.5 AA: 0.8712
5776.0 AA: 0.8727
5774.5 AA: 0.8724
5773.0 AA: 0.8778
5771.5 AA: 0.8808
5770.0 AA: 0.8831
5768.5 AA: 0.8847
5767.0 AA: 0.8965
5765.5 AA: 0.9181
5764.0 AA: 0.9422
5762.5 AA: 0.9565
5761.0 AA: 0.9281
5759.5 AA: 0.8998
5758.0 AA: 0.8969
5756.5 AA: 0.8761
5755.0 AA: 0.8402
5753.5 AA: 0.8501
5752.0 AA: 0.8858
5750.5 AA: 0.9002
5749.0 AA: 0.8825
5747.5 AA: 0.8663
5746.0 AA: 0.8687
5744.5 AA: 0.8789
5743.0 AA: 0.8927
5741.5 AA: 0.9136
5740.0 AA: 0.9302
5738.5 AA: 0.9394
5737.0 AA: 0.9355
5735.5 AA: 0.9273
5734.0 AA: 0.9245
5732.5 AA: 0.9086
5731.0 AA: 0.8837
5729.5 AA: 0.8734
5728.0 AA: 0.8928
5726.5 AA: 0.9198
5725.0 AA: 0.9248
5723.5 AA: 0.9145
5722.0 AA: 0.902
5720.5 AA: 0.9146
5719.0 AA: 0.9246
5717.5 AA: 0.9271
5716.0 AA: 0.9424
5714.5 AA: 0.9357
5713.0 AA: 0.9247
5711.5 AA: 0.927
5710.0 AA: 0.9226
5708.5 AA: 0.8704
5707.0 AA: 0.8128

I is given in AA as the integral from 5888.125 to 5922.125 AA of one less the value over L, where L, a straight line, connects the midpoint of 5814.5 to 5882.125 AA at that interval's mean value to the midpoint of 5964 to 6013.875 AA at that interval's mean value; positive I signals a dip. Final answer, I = 0.3 AA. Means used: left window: 0.876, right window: 0.86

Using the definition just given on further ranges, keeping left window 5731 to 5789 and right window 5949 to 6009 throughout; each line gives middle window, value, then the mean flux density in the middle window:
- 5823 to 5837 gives 0.3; 0.861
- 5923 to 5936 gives 0.2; 0.856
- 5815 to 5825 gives 0.1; 0.874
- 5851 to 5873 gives 0.1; 0.871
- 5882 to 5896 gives 0.1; 0.865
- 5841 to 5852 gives -0.4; 0.912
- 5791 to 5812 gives -1.1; 0.933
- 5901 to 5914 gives 0.3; 0.85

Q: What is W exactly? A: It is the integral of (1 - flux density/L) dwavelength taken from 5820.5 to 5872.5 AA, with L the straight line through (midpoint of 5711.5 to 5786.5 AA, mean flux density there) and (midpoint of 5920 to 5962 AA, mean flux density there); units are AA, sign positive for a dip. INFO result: 0.3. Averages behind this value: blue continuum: 0.9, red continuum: 0.858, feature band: 0.873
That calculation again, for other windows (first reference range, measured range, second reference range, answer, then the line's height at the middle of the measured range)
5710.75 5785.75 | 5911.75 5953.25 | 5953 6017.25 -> 0.2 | 0.868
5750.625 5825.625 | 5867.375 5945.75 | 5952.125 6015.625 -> 0.4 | 0.873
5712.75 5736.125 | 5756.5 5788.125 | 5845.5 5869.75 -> 0.4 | 0.903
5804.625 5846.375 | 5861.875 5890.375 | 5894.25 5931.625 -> -0.4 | 0.872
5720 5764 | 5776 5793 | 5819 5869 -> 0.3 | 0.889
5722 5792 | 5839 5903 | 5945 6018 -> -0.1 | 0.876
